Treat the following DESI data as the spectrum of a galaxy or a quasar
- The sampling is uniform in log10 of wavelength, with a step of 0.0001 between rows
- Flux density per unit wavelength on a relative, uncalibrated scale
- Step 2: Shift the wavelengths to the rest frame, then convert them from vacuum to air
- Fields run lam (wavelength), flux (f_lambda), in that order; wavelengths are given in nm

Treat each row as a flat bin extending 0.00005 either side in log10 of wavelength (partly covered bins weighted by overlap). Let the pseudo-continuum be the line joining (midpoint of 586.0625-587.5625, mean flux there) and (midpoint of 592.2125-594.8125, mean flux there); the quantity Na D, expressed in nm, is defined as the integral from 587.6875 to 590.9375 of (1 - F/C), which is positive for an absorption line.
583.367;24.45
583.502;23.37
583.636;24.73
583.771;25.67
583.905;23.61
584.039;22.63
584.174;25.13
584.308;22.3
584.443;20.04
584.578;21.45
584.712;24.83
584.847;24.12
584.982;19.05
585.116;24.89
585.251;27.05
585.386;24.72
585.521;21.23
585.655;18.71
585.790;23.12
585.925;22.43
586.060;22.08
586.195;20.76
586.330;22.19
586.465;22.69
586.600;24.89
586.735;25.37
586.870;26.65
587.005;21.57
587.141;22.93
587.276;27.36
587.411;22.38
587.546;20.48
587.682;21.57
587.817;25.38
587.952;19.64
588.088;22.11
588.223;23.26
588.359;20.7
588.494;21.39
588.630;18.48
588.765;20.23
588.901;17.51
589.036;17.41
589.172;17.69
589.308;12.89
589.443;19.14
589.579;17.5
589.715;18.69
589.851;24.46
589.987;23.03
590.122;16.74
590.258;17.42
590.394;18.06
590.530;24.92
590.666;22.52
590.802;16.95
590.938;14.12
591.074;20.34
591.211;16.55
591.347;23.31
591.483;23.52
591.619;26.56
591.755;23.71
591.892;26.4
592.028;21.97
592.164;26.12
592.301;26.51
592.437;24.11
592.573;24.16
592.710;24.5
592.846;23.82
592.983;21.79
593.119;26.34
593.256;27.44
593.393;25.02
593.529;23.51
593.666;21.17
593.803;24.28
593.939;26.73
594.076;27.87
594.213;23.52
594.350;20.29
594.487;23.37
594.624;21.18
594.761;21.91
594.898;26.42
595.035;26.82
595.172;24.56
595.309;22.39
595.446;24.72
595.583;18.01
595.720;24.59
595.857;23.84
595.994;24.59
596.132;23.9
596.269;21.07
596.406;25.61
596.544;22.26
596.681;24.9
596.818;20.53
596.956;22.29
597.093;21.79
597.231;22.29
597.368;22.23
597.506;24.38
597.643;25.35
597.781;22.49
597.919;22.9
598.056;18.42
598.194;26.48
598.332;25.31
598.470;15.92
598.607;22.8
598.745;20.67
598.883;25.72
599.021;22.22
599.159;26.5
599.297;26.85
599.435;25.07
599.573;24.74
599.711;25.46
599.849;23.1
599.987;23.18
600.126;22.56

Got 0.540 nm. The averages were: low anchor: 23.4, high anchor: 24.1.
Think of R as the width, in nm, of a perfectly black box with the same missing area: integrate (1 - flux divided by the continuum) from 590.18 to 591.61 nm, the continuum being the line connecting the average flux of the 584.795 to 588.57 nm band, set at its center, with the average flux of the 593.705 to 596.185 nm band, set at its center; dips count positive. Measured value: 0.20 nm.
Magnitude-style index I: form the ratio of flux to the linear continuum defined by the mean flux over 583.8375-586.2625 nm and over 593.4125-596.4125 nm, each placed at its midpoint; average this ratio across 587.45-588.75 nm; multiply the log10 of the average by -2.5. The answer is 0.08 mag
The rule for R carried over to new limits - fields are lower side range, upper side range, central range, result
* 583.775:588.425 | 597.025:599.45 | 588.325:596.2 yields 0.290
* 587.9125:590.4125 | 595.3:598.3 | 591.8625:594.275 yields -0.402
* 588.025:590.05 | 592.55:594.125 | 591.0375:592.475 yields -0.048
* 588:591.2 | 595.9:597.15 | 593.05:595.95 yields -0.276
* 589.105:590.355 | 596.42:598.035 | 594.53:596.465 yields -0.149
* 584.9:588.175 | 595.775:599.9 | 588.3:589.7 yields 0.286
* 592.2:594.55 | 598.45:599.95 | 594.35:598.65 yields 0.199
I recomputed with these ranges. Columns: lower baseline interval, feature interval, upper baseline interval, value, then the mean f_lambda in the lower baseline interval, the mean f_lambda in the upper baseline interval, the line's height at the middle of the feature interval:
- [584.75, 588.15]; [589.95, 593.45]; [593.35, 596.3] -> 0.041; 22.9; 23.6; 23.4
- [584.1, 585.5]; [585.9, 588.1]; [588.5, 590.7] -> -0.079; 23.3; 19.2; 21.4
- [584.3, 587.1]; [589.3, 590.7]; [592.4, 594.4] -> 0.195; 22.9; 24.3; 23.7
